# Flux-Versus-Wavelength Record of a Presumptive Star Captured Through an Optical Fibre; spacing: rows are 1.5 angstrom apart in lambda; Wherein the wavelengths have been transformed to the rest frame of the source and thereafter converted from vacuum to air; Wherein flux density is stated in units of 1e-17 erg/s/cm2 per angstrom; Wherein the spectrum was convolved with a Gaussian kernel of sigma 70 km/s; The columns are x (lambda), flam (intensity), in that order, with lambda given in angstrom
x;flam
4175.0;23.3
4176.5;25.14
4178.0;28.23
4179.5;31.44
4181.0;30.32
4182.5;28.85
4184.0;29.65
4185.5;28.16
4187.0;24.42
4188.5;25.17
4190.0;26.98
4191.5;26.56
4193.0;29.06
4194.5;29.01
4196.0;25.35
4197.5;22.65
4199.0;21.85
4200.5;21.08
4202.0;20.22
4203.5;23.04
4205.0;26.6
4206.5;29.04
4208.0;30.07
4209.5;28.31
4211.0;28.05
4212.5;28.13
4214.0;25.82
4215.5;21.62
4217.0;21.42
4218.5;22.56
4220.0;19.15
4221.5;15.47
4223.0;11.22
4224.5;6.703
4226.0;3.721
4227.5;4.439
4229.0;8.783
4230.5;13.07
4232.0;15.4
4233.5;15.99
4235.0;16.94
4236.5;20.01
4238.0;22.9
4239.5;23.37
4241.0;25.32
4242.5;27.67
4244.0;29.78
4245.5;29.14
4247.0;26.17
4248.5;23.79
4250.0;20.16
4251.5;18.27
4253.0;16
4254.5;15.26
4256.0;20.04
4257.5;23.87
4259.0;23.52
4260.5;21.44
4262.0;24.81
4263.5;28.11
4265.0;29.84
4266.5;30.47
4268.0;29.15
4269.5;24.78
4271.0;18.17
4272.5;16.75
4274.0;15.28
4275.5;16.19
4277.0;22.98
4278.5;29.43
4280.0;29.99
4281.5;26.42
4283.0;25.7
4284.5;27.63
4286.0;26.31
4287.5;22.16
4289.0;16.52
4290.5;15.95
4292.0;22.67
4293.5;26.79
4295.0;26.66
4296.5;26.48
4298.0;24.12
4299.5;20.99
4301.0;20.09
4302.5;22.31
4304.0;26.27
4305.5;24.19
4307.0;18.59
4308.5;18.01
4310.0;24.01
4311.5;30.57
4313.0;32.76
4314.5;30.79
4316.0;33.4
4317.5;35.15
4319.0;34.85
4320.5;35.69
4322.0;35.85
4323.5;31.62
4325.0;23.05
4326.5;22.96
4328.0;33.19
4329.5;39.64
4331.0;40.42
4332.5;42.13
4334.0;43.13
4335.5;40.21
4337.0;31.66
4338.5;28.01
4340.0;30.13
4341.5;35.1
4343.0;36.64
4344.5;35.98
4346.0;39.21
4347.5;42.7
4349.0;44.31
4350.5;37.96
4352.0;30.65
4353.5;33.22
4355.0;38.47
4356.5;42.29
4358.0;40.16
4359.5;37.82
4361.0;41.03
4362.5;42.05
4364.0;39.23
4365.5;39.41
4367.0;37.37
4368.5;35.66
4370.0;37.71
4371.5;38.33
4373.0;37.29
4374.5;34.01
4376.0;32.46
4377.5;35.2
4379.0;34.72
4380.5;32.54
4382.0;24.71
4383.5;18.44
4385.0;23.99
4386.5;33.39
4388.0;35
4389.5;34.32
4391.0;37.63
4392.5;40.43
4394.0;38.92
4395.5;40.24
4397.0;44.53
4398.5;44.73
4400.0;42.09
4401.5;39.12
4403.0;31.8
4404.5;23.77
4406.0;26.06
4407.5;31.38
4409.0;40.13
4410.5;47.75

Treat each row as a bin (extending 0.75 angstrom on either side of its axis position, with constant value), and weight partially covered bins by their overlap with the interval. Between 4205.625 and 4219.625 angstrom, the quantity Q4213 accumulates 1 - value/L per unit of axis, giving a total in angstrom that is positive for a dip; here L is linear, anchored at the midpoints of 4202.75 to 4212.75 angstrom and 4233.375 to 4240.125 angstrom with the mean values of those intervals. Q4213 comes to 0.3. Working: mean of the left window 27.6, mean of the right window 20.1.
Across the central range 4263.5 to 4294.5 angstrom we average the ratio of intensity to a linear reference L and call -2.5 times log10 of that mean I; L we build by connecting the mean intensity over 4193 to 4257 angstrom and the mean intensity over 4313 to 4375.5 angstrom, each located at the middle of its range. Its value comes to 0.17 mag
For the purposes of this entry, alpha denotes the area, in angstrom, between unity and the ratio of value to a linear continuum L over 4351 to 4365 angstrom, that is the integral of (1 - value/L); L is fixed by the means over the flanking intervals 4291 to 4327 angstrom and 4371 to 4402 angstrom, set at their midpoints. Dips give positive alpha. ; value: -2.6 angstrom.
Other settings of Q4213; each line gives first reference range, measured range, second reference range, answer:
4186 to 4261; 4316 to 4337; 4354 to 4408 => -2.9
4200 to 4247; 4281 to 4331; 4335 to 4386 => 4.7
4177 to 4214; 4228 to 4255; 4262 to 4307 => 5.2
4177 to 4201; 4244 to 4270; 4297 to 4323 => 3.1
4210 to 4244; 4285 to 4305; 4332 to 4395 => 3.1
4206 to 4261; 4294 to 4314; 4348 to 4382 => 3.4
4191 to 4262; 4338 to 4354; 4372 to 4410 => -2.7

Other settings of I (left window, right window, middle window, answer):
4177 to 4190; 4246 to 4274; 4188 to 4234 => 0.256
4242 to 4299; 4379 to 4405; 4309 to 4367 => -0.195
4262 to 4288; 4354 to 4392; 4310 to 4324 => -0.128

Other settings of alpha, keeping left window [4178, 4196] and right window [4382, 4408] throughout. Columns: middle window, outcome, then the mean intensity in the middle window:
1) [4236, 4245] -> 1.4 angstrom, 25.1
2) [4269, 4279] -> 3.4 angstrom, 20.2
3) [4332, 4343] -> -1.1 angstrom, 35.7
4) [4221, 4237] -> 9.6 angstrom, 11.8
